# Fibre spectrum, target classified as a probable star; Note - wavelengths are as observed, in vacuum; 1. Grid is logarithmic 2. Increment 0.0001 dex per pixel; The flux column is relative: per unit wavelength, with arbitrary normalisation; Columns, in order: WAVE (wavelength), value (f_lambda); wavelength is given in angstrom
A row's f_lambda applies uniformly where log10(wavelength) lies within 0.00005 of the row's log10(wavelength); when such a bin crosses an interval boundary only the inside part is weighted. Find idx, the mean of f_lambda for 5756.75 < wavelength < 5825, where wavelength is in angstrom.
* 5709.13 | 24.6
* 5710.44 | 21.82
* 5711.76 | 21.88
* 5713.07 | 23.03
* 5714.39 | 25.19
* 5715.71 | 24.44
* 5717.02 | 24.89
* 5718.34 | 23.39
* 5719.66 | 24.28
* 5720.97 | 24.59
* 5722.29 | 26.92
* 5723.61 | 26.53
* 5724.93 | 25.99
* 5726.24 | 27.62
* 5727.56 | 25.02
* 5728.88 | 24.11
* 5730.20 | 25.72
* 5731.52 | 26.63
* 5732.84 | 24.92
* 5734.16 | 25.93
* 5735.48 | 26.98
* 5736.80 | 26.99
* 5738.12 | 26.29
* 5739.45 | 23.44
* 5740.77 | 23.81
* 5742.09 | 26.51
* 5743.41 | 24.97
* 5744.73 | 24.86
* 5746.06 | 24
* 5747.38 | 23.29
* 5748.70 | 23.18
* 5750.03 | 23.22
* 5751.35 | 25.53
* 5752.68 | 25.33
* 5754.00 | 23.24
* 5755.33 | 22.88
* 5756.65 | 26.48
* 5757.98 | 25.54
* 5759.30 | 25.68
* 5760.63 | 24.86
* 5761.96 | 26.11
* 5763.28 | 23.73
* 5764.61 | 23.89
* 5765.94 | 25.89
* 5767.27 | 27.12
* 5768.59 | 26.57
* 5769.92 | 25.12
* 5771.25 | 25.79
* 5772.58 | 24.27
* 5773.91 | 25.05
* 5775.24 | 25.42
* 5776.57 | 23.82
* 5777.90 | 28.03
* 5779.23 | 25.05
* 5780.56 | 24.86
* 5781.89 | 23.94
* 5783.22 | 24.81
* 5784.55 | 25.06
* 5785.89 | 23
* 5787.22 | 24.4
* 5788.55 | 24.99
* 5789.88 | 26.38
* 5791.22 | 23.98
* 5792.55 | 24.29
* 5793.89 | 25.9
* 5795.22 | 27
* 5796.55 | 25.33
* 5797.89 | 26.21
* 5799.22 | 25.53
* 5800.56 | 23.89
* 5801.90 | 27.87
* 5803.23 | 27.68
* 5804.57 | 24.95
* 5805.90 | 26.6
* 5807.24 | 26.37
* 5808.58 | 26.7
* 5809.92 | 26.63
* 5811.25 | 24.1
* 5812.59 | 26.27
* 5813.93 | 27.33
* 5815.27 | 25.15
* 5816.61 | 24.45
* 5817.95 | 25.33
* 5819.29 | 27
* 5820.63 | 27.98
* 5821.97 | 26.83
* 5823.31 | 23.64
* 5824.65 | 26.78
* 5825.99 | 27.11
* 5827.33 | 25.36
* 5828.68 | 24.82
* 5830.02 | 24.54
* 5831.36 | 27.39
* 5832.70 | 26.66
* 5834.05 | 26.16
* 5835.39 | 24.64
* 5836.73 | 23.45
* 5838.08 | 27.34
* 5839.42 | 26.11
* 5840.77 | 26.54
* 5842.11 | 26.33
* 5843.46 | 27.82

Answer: 25.6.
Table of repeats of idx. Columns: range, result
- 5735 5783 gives 25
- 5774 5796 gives 25.1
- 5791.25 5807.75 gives 25.9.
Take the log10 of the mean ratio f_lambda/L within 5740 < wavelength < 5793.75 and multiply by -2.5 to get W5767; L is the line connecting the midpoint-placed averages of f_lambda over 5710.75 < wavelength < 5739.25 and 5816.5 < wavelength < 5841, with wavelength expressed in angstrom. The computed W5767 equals 0.03 mag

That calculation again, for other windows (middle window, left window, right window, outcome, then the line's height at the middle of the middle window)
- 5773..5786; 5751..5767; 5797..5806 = 0.02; 25.5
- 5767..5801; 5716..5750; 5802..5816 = 0.03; 25.9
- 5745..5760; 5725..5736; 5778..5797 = 0.05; 25.5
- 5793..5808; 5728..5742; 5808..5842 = -0.01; 25.8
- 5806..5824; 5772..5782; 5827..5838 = -0.03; 25.4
